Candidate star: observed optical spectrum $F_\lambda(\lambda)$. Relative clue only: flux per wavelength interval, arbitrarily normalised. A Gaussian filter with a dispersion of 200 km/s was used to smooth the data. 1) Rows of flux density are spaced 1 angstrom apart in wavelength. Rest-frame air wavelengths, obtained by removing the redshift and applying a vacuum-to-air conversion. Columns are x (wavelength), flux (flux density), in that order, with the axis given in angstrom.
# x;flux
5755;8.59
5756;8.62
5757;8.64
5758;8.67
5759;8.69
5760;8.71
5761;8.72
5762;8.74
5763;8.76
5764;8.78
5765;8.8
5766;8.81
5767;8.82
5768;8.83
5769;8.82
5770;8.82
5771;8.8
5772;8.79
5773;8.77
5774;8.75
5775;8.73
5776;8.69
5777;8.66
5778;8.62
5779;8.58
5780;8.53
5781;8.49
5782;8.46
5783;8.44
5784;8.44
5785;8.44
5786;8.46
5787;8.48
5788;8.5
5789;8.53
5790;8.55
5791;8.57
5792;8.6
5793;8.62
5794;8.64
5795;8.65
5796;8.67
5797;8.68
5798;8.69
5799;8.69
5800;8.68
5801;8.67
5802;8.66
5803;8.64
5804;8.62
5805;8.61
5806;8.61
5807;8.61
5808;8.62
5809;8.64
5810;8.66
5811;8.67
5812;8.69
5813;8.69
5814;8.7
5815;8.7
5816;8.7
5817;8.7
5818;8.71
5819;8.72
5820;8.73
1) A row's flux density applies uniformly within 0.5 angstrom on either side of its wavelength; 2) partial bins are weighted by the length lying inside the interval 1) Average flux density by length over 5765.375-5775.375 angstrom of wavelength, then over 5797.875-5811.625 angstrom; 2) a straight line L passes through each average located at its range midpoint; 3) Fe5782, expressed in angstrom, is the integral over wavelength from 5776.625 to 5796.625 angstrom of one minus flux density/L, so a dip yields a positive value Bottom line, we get 0.4 angstrom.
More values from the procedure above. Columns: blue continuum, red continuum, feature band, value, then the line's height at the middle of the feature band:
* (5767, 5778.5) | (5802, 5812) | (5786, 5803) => 0.1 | 8.68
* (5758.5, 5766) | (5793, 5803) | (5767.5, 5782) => 0.0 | 8.72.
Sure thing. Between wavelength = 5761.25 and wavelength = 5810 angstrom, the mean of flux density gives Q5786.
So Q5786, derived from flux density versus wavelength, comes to 8.65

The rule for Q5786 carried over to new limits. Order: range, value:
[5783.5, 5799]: 8.57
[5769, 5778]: 8.75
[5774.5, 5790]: 8.54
